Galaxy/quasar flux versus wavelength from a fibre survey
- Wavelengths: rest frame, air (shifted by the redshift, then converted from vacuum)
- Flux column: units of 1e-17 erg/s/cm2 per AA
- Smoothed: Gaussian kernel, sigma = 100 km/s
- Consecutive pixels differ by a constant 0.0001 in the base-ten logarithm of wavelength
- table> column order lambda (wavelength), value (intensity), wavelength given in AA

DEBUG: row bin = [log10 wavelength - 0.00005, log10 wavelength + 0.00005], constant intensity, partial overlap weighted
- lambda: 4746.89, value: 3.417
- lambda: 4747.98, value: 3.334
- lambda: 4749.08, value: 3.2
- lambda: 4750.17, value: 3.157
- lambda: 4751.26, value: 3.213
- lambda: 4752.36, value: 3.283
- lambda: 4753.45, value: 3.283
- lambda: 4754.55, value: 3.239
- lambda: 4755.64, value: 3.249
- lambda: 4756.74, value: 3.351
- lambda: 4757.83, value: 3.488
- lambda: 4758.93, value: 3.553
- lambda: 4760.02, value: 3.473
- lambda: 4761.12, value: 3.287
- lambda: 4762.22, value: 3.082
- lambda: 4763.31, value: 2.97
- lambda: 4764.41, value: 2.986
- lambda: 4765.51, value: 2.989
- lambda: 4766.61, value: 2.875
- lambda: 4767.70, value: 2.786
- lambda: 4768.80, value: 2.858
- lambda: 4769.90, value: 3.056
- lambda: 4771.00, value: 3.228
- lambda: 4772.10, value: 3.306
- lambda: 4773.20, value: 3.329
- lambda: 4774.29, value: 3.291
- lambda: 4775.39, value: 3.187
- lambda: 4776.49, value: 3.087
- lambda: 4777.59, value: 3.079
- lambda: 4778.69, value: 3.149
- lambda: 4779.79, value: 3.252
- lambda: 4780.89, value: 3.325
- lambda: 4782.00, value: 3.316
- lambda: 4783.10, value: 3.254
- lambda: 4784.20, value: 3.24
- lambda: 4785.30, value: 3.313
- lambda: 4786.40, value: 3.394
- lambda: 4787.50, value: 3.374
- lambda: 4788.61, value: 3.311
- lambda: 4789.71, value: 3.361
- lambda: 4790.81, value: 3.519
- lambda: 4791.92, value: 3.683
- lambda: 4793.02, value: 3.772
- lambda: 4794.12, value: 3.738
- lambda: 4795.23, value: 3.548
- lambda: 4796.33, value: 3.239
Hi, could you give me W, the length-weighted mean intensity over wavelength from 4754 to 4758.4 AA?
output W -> 3.33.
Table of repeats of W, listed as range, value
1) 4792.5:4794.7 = 3.75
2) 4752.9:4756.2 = 3.26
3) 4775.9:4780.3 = 3.14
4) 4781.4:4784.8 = 3.27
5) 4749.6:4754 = 3.24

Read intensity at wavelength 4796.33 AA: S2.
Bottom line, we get 3.239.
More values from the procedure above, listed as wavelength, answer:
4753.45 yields 3.283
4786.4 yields 3.394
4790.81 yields 3.519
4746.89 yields 3.417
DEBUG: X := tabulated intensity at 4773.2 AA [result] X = 3.329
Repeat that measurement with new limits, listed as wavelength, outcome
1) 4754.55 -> 3.239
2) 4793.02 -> 3.772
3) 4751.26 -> 3.213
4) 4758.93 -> 3.553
